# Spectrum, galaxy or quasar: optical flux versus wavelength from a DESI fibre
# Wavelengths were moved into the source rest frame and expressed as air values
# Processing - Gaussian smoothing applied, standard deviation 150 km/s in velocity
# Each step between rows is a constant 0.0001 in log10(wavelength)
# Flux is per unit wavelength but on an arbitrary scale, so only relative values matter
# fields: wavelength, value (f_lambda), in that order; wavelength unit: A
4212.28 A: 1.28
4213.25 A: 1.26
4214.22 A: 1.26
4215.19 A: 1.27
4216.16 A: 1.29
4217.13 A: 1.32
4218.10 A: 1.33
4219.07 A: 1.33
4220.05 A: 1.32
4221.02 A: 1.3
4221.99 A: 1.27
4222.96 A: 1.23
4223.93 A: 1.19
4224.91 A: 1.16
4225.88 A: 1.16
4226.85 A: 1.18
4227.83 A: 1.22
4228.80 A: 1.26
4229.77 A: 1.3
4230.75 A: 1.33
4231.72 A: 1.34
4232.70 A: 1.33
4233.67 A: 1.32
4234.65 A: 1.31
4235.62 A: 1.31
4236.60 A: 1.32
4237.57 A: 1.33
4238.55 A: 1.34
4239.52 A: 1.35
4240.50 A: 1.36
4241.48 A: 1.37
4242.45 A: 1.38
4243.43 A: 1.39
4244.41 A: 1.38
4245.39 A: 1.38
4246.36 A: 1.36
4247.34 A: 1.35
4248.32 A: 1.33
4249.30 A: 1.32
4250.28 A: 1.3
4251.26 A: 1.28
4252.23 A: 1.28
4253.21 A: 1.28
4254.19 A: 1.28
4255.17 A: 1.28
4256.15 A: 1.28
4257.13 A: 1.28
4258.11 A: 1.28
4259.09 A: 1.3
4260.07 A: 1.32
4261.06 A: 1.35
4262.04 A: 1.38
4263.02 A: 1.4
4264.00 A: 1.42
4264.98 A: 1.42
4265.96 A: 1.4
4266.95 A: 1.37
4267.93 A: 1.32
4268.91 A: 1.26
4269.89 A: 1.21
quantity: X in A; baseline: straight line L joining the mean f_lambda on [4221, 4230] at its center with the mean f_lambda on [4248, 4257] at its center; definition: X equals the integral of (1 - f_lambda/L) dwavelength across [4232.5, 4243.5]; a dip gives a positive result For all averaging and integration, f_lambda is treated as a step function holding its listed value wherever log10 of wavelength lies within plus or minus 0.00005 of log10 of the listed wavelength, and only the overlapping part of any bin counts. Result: -0.8 A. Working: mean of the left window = 1.22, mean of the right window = 1.29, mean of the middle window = 1.34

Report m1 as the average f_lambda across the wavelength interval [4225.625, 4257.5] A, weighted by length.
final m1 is 1.31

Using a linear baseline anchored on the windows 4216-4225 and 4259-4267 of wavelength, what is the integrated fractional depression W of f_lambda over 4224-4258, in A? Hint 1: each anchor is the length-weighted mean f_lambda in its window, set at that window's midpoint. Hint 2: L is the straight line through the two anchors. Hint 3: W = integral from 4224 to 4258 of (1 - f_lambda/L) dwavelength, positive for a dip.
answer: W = 0.5 A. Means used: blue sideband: 1.28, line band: 1.31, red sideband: 1.38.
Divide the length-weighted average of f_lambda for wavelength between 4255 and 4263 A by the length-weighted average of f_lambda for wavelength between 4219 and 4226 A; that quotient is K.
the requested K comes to 1.06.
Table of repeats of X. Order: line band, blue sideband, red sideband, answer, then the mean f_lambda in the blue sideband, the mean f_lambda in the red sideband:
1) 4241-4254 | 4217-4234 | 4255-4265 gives -0.3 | 1.27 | 1.34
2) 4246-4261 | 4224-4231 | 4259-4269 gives 0.2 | 1.22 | 1.36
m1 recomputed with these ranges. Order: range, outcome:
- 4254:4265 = 1.33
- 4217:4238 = 1.28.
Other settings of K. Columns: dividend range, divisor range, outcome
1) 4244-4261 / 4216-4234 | 1.03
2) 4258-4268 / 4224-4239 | 1.07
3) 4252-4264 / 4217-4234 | 1.03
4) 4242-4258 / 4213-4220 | 1.02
